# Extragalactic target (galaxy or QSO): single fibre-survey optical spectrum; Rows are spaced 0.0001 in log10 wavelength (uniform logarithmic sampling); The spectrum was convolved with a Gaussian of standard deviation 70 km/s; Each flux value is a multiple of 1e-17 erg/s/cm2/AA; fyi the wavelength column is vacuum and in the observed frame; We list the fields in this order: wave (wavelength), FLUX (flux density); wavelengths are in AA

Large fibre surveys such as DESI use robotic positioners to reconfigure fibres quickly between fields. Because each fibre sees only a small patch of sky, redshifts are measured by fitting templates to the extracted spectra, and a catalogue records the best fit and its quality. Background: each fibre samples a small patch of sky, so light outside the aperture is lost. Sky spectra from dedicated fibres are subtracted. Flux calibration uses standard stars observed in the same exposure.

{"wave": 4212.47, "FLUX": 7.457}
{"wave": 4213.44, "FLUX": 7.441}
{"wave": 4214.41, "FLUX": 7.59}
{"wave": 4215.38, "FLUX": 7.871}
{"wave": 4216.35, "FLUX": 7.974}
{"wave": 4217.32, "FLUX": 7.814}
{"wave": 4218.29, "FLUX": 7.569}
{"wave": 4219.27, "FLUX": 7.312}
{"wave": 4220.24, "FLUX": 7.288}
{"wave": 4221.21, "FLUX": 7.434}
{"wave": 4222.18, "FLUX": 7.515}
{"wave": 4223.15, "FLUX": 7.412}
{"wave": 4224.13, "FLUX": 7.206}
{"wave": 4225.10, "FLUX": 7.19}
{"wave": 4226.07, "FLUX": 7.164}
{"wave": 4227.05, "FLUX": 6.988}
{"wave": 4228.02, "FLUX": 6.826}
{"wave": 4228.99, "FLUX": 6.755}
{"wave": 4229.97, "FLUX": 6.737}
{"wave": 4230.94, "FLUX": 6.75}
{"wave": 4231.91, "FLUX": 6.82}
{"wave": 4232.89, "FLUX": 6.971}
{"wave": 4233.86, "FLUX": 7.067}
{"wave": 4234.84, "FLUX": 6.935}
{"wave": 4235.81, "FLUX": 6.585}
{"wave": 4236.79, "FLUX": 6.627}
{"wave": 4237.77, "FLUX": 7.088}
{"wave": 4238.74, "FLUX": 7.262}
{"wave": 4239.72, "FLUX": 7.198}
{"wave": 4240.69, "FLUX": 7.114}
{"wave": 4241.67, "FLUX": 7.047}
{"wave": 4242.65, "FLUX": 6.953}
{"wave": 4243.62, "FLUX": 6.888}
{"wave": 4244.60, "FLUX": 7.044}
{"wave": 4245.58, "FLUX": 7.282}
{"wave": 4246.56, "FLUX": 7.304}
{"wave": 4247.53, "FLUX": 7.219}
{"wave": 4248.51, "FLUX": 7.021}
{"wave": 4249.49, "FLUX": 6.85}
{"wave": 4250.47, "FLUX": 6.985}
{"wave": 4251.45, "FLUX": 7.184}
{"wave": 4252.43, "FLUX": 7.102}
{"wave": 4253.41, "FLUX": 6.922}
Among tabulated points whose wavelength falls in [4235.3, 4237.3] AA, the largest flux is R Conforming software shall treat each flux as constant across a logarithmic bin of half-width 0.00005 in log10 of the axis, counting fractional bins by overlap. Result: 6.627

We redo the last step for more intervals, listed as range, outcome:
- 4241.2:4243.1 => 7.047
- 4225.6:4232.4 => 7.164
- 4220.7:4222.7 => 7.515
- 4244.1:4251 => 7.304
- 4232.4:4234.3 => 7.067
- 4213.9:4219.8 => 7.974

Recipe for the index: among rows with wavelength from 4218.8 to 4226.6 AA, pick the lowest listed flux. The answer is 7.164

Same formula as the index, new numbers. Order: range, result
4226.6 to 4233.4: 6.737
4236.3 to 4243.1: 6.627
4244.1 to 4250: 6.85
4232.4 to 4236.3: 6.585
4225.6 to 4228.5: 6.826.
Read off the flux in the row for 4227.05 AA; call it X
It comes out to 6.988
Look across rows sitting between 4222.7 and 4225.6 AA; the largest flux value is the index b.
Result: 7.412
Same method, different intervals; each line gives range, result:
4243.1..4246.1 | 7.282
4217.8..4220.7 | 7.569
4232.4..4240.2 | 7.262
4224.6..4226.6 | 7.19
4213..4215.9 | 7.871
